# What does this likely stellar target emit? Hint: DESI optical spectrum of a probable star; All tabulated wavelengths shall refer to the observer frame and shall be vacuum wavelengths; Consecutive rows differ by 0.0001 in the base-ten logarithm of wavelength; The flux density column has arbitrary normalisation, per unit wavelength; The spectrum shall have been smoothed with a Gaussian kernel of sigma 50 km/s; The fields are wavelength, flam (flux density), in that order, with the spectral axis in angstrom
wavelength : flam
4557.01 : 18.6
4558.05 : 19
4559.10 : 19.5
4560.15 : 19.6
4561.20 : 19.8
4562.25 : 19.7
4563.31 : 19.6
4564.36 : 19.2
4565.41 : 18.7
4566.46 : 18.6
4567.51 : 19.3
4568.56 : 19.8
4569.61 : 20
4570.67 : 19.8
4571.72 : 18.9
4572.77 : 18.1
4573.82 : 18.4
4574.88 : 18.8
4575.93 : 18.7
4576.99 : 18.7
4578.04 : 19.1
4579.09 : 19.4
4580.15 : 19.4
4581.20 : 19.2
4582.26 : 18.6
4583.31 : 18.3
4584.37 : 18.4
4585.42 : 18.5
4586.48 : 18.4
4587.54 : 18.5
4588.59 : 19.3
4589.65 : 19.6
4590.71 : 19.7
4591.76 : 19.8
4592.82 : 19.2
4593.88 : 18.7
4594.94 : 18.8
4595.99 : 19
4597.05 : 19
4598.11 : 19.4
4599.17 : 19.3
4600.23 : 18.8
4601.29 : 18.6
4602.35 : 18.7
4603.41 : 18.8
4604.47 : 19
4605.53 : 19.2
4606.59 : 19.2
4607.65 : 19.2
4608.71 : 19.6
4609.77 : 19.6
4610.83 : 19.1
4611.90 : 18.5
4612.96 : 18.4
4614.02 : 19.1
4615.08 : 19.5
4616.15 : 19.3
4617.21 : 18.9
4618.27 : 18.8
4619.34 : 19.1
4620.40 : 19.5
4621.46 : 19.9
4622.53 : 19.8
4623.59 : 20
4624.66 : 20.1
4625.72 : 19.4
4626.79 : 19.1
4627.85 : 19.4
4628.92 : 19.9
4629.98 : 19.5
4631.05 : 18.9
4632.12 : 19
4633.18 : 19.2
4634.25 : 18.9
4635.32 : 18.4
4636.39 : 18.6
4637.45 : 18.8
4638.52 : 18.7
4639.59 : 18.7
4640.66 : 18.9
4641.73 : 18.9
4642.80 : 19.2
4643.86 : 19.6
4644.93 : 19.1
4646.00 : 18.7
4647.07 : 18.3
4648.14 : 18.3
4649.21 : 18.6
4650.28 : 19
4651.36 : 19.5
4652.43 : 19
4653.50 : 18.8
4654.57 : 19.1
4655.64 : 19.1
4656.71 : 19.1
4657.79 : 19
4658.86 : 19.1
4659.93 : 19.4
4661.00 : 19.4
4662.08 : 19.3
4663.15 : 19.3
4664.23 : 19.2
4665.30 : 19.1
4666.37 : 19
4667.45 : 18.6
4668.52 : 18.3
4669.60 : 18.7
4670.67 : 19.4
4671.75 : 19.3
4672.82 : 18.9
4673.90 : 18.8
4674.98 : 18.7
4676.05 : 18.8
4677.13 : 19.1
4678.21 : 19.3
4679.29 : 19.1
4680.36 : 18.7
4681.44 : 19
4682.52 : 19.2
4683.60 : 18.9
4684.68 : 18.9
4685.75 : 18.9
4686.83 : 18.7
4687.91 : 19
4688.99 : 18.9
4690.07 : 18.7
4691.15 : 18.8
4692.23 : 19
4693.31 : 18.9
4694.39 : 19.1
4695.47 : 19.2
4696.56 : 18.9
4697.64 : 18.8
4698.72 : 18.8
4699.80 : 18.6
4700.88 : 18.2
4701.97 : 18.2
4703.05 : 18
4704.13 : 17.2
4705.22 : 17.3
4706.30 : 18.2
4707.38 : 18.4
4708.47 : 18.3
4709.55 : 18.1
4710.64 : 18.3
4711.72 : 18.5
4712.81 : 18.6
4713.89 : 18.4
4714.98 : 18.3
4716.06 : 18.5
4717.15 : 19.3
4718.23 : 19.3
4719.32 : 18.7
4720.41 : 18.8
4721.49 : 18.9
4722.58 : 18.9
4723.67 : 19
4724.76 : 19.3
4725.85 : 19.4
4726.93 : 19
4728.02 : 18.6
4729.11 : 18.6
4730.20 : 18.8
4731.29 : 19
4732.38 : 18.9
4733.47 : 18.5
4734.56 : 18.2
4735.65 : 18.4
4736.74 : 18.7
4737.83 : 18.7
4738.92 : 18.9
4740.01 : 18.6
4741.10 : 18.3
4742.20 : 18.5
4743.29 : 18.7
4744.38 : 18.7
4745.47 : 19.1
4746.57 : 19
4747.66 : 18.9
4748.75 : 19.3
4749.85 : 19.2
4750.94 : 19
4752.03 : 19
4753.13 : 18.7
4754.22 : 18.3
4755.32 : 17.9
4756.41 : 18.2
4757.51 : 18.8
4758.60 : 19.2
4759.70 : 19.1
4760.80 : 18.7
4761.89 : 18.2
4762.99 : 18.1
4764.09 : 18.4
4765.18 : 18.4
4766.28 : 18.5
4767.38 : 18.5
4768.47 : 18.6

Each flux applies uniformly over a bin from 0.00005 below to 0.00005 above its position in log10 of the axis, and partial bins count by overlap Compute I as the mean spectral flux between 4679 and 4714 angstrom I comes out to 18.6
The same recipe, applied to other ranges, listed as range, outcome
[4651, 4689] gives 19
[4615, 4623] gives 19.3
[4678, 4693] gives 18.9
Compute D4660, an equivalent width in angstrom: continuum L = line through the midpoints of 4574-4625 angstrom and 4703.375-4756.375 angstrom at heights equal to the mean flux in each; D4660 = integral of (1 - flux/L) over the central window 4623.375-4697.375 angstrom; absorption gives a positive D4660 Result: -0.5 angstrom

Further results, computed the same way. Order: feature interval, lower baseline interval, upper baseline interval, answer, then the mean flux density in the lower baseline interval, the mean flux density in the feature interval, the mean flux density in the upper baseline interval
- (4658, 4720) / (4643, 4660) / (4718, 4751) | 0.5 angstrom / 19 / 18.8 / 18.8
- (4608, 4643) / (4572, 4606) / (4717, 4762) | -0.5 angstrom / 18.9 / 19.2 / 18.8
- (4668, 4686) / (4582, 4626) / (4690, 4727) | -0.2 angstrom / 19.1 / 18.9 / 18.6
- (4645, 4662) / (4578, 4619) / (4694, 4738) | -0.1 angstrom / 19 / 19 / 18.6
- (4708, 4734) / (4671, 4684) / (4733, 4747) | 0.0 angstrom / 19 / 18.8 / 18.6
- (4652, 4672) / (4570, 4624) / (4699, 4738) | -0.3 angstrom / 19.1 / 19.1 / 18.6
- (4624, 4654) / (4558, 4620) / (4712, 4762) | -0.1 angstrom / 19.1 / 19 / 18.8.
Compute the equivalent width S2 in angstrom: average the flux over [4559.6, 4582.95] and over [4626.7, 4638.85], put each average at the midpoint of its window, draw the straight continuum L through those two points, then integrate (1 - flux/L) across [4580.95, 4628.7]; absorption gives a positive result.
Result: -0.1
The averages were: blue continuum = 19.1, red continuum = 19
